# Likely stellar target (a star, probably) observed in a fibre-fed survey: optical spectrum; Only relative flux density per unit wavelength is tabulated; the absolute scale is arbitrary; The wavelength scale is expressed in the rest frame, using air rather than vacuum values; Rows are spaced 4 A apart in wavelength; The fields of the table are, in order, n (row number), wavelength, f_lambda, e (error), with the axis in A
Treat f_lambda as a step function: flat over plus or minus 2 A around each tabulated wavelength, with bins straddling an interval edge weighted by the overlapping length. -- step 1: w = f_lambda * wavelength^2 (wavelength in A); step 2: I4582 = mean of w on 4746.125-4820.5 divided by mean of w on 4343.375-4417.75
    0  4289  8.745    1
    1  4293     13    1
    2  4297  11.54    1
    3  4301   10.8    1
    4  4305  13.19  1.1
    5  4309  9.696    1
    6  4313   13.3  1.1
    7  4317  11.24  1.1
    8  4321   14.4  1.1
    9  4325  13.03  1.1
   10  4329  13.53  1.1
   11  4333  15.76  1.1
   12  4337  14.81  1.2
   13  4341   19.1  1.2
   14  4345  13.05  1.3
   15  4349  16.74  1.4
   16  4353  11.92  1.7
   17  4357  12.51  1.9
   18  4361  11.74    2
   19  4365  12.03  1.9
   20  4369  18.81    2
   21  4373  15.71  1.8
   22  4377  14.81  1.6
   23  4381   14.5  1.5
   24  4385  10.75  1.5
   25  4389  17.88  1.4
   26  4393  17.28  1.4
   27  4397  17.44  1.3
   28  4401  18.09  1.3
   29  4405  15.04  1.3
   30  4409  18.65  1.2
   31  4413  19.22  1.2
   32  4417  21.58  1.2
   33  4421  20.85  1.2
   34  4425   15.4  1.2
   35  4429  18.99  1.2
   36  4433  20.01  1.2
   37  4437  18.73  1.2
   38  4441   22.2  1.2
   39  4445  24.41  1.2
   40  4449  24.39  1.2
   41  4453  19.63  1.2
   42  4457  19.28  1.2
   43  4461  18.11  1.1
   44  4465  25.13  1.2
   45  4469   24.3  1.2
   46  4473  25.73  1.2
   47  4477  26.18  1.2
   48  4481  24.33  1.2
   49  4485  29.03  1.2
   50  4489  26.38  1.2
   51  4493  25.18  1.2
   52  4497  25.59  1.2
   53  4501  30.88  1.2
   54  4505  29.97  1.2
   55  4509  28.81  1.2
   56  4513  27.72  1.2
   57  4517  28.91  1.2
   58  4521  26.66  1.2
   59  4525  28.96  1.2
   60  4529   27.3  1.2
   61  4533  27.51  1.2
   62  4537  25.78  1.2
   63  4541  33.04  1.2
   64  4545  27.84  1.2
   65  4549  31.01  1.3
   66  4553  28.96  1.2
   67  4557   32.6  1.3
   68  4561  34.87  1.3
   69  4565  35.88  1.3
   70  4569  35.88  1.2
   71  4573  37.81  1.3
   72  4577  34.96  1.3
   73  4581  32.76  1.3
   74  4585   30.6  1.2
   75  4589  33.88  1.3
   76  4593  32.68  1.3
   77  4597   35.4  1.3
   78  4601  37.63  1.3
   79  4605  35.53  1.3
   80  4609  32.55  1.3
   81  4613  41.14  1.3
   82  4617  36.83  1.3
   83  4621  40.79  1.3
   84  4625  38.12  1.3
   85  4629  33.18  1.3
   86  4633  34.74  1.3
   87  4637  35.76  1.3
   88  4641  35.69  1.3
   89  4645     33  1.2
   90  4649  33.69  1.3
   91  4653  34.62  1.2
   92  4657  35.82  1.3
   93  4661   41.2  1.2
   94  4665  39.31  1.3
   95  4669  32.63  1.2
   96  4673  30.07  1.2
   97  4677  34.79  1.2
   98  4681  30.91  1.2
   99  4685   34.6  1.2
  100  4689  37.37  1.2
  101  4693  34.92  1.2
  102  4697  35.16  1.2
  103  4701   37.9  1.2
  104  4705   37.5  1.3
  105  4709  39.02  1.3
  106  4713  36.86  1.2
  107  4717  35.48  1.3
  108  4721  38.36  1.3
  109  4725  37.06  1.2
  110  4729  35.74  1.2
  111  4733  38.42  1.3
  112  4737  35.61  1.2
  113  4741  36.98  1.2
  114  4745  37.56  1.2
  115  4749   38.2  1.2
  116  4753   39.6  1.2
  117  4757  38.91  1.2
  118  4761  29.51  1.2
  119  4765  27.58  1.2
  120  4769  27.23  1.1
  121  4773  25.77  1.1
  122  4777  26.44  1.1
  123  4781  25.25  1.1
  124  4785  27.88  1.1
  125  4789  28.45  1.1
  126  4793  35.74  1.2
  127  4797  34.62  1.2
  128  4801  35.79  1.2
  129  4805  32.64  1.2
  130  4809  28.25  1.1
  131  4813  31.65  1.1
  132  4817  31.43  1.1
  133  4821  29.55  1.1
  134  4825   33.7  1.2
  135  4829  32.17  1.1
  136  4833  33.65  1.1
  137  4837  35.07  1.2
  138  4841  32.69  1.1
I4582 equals 2.4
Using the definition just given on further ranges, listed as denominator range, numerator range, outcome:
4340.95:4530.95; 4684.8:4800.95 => 1.87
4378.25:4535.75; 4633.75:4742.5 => 1.75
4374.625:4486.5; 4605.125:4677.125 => 1.96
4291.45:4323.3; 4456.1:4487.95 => 2.15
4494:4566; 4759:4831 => 1.15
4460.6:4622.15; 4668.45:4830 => 1.19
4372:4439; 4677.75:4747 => 2.40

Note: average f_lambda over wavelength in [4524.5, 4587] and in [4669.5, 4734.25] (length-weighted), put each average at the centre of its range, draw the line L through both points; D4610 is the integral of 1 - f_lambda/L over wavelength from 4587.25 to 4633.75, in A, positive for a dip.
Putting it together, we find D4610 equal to -4.0 A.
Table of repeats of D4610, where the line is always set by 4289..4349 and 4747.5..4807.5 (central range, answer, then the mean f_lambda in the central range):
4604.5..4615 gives -4.9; 36.5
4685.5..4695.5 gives -2.8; 35.9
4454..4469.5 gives -1.9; 21.3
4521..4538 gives -4.5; 27.4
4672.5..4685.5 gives -2.4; 32.7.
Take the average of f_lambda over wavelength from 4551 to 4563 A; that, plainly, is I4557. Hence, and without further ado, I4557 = 32.1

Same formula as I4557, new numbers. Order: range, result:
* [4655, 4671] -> 37.2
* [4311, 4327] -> 13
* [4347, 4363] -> 13.2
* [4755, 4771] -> 30.8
